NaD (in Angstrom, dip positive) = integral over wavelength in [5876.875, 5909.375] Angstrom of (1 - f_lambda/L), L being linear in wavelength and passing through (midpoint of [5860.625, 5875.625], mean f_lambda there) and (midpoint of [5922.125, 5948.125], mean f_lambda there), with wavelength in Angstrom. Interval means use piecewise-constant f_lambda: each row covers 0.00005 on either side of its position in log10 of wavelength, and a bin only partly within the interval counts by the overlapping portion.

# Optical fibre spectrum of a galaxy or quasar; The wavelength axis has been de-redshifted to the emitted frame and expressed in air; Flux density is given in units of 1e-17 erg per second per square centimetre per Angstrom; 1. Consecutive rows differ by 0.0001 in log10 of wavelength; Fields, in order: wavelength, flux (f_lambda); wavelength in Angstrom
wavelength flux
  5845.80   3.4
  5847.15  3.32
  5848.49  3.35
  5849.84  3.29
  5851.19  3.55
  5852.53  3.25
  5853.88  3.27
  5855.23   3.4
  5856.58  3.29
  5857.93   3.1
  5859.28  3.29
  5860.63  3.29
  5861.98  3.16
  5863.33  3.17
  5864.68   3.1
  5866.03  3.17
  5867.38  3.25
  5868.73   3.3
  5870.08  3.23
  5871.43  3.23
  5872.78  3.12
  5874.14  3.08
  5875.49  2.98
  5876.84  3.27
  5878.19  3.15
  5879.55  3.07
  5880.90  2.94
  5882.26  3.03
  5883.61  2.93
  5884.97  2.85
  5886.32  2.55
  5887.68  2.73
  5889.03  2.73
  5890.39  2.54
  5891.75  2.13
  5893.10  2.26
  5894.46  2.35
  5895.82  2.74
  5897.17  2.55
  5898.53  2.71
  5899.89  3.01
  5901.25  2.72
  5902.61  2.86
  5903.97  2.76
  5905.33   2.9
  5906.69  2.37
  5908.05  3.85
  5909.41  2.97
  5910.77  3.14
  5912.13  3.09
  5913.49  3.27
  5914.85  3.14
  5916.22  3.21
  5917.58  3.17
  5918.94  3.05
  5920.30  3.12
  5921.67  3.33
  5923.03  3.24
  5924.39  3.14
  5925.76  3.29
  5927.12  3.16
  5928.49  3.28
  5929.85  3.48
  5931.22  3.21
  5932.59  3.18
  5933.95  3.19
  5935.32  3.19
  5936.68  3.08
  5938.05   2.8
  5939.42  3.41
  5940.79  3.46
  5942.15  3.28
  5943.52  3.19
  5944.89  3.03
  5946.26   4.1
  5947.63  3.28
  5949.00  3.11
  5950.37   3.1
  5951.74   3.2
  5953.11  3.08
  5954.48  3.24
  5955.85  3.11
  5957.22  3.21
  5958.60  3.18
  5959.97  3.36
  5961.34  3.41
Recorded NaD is 4.3 Angstrom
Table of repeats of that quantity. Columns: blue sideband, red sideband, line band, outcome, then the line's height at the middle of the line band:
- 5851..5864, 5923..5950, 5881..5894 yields 2.45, 3.26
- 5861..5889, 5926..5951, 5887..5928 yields 3.14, 3.16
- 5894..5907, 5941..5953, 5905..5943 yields -2.33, 3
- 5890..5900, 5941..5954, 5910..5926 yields -1.89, 2.84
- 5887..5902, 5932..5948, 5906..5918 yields -1.19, 2.85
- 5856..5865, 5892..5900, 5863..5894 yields -0.68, 2.87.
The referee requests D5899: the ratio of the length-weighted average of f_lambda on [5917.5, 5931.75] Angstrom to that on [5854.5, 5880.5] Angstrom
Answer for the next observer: 1.0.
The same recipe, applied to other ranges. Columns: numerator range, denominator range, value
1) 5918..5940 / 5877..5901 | 1.17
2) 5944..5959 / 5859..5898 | 1.10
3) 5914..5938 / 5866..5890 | 1.06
